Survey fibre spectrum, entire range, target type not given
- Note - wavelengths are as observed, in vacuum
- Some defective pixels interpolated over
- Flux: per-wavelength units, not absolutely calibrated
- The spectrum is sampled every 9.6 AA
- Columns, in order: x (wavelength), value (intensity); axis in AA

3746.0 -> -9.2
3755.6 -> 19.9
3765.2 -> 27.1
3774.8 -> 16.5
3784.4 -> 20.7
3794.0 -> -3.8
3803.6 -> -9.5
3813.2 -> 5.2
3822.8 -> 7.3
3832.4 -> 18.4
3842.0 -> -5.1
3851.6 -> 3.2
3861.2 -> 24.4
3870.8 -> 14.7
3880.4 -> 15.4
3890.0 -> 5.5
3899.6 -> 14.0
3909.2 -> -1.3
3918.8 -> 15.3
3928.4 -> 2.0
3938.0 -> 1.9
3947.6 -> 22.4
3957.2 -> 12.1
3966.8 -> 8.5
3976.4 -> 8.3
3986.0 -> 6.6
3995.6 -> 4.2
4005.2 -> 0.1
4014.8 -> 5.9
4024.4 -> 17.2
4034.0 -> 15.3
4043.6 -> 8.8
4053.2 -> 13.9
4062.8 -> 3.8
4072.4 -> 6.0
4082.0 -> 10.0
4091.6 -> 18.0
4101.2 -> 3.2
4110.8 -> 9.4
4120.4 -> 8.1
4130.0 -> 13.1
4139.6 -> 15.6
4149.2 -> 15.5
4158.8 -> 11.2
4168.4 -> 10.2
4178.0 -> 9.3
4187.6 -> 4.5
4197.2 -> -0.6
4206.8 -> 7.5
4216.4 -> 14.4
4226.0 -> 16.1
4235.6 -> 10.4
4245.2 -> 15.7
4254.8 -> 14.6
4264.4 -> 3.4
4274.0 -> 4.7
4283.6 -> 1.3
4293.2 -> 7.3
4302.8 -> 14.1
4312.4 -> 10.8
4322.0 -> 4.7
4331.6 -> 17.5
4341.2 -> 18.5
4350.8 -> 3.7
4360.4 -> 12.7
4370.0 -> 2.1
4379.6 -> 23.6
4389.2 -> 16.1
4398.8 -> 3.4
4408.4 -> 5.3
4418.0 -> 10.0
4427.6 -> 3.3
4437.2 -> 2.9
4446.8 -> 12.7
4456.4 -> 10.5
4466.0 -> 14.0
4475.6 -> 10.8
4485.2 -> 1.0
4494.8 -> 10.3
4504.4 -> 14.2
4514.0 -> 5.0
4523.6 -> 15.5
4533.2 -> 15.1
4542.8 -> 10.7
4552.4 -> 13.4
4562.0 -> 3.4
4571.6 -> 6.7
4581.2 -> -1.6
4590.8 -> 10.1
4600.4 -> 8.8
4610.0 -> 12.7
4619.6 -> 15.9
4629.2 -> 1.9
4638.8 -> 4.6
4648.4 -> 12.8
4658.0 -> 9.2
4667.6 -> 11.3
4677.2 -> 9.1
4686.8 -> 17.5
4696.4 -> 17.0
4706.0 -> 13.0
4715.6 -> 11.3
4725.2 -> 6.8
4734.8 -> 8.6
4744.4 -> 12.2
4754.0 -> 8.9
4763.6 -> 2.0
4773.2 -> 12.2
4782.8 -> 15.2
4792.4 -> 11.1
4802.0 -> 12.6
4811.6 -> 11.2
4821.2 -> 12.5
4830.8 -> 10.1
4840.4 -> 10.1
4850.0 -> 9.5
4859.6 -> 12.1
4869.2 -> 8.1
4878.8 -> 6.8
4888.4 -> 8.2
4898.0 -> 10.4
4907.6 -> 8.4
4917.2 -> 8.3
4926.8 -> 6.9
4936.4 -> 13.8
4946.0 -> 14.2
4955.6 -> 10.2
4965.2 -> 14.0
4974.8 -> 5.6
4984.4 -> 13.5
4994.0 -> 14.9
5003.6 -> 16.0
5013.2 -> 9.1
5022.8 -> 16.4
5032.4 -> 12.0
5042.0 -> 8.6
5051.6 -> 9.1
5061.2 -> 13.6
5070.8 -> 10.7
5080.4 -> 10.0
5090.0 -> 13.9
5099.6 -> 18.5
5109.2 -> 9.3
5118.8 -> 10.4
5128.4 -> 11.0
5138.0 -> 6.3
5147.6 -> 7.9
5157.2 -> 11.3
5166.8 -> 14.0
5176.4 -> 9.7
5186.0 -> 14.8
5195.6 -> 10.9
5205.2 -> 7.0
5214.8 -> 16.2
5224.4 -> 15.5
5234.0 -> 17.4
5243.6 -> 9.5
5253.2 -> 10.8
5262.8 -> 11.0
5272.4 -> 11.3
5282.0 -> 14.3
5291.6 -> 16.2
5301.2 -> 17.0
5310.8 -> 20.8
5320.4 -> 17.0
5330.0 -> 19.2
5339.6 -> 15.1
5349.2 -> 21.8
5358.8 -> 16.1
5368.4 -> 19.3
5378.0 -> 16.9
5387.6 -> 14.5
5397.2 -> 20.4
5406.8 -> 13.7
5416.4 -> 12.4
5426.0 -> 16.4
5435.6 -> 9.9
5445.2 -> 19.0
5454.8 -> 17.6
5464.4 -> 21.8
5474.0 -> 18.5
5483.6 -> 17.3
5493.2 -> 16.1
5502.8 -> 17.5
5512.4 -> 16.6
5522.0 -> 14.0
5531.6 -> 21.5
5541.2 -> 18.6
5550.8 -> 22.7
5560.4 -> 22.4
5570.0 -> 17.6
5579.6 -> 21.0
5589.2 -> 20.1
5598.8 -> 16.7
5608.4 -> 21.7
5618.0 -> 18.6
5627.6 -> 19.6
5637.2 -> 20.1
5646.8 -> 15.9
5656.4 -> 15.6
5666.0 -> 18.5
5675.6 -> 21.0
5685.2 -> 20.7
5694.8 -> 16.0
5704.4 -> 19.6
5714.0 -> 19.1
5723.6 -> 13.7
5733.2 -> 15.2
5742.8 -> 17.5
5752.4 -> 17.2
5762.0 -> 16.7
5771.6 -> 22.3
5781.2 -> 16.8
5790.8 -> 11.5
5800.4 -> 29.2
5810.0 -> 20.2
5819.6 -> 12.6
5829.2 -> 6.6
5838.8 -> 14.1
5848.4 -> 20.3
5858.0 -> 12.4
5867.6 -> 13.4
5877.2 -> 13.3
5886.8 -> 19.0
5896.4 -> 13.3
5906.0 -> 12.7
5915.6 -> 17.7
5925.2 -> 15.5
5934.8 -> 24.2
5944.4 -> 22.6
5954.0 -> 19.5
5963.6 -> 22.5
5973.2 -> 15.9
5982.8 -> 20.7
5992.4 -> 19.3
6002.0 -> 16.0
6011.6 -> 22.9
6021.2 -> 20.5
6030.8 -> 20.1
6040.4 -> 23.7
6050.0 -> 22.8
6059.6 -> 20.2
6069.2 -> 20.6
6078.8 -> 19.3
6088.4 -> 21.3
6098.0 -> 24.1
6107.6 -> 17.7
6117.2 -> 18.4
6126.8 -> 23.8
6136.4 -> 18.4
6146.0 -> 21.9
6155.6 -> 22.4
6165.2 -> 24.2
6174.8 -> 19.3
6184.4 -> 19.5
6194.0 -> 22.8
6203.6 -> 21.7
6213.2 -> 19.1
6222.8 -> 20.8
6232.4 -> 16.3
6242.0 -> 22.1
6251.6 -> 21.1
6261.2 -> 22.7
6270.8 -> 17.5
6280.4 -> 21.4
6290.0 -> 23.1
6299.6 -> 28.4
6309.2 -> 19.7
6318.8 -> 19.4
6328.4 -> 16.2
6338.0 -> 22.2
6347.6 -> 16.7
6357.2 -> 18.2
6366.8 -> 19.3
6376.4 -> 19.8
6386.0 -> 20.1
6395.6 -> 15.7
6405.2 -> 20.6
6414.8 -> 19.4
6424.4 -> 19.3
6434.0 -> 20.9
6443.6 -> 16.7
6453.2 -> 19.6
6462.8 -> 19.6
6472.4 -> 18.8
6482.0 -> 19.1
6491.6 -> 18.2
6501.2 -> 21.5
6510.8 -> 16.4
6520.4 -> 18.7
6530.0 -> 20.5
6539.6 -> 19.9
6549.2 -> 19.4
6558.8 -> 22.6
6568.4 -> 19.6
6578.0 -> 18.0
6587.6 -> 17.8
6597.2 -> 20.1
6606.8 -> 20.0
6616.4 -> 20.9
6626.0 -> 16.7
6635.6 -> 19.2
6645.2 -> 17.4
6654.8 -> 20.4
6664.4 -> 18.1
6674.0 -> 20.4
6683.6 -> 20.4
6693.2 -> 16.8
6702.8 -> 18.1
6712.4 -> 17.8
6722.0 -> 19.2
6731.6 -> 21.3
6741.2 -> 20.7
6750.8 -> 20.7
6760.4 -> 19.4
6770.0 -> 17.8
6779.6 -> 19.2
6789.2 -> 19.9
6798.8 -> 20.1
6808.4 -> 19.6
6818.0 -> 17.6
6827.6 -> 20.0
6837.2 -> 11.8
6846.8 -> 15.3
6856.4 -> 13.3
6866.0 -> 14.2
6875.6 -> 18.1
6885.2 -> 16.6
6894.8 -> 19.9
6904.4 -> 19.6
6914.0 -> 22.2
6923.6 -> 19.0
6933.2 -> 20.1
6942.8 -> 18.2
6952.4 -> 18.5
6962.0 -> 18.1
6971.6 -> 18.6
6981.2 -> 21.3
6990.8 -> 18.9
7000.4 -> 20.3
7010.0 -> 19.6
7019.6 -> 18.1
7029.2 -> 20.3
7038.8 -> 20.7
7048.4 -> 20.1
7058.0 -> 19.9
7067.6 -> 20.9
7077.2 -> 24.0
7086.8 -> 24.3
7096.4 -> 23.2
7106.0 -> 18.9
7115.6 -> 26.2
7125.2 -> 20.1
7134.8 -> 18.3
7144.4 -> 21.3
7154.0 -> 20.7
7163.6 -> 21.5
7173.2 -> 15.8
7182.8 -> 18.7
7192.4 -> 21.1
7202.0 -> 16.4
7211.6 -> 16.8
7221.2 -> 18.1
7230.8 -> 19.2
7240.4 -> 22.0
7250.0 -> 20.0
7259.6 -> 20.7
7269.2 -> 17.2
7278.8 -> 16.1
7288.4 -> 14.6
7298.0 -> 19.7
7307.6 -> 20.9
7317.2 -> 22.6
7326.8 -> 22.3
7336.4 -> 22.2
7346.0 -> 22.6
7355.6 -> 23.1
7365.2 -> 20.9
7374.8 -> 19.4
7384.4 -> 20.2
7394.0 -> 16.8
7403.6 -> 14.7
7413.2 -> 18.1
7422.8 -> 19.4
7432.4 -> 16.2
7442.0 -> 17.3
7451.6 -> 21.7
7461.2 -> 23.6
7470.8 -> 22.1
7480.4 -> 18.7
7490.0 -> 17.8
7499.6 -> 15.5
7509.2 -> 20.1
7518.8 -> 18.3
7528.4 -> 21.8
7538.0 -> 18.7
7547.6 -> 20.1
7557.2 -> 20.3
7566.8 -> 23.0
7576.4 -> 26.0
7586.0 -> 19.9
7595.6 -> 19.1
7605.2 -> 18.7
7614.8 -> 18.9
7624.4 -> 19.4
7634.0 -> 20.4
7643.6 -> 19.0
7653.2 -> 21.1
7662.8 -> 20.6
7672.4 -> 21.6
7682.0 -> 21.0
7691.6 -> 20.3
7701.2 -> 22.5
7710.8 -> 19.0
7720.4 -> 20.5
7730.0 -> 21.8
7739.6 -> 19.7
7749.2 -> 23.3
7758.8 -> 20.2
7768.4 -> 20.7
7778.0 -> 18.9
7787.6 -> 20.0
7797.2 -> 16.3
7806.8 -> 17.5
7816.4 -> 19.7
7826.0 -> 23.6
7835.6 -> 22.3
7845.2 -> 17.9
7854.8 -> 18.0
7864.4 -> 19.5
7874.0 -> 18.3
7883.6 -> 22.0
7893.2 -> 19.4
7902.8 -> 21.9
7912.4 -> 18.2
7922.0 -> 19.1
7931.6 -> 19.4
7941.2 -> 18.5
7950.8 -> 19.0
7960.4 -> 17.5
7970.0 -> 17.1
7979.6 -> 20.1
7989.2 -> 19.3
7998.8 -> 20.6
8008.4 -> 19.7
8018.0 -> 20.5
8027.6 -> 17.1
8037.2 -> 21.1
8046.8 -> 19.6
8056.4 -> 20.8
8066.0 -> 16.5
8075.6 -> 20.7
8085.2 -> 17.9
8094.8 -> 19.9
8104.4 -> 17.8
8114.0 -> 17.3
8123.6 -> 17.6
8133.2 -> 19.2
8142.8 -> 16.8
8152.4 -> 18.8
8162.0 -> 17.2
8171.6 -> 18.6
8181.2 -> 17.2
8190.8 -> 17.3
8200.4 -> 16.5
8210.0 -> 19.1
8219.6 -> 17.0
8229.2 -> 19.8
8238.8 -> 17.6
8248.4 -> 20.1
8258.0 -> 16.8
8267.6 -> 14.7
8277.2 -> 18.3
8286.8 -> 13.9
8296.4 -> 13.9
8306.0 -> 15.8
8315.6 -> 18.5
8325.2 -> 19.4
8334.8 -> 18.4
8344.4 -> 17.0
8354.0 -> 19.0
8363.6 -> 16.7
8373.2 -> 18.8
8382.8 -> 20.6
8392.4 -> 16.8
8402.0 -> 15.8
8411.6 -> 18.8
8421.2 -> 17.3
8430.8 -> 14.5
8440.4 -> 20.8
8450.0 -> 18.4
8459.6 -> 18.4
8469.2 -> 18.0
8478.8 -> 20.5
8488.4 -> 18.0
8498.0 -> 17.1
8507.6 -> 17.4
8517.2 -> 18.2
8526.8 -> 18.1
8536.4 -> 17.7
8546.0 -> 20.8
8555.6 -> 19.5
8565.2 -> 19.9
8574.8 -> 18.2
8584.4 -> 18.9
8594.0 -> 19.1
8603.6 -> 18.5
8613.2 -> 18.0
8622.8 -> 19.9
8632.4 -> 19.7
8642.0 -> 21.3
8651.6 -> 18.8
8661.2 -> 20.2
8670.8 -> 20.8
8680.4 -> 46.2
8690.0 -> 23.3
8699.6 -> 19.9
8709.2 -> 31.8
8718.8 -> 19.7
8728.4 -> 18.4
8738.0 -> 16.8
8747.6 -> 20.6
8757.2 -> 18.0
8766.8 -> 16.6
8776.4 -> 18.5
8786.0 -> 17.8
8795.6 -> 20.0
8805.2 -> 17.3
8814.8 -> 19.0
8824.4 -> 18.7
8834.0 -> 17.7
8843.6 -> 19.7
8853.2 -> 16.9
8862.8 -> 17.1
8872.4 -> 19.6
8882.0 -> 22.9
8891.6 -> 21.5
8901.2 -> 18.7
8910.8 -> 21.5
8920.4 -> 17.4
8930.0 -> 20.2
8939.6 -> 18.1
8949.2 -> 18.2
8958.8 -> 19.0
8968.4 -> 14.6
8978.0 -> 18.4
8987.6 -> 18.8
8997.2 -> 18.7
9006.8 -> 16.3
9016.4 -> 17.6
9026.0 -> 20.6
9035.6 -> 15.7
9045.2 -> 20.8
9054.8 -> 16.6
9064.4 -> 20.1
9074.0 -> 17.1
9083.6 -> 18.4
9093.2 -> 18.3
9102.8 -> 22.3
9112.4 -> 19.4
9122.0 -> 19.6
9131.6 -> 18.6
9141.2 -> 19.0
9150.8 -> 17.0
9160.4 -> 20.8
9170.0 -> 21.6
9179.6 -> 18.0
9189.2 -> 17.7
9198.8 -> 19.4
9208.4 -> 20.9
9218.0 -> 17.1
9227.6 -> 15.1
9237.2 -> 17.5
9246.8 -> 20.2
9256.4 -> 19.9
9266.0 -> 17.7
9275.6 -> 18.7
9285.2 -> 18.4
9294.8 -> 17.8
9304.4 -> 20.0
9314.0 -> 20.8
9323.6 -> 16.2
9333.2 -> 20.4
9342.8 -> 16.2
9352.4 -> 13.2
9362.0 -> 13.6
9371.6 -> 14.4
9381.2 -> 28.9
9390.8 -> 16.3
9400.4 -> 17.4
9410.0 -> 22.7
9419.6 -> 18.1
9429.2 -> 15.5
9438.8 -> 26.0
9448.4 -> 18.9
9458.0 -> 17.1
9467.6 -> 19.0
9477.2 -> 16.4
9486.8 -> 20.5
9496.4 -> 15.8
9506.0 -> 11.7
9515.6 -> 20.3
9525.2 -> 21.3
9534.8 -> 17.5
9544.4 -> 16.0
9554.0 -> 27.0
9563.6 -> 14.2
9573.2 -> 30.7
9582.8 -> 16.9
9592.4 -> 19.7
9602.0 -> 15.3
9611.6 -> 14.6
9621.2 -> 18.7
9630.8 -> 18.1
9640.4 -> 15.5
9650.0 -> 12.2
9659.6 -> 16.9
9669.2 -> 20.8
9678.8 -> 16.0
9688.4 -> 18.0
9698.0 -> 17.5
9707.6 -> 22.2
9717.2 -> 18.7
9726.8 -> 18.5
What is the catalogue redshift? 0.323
